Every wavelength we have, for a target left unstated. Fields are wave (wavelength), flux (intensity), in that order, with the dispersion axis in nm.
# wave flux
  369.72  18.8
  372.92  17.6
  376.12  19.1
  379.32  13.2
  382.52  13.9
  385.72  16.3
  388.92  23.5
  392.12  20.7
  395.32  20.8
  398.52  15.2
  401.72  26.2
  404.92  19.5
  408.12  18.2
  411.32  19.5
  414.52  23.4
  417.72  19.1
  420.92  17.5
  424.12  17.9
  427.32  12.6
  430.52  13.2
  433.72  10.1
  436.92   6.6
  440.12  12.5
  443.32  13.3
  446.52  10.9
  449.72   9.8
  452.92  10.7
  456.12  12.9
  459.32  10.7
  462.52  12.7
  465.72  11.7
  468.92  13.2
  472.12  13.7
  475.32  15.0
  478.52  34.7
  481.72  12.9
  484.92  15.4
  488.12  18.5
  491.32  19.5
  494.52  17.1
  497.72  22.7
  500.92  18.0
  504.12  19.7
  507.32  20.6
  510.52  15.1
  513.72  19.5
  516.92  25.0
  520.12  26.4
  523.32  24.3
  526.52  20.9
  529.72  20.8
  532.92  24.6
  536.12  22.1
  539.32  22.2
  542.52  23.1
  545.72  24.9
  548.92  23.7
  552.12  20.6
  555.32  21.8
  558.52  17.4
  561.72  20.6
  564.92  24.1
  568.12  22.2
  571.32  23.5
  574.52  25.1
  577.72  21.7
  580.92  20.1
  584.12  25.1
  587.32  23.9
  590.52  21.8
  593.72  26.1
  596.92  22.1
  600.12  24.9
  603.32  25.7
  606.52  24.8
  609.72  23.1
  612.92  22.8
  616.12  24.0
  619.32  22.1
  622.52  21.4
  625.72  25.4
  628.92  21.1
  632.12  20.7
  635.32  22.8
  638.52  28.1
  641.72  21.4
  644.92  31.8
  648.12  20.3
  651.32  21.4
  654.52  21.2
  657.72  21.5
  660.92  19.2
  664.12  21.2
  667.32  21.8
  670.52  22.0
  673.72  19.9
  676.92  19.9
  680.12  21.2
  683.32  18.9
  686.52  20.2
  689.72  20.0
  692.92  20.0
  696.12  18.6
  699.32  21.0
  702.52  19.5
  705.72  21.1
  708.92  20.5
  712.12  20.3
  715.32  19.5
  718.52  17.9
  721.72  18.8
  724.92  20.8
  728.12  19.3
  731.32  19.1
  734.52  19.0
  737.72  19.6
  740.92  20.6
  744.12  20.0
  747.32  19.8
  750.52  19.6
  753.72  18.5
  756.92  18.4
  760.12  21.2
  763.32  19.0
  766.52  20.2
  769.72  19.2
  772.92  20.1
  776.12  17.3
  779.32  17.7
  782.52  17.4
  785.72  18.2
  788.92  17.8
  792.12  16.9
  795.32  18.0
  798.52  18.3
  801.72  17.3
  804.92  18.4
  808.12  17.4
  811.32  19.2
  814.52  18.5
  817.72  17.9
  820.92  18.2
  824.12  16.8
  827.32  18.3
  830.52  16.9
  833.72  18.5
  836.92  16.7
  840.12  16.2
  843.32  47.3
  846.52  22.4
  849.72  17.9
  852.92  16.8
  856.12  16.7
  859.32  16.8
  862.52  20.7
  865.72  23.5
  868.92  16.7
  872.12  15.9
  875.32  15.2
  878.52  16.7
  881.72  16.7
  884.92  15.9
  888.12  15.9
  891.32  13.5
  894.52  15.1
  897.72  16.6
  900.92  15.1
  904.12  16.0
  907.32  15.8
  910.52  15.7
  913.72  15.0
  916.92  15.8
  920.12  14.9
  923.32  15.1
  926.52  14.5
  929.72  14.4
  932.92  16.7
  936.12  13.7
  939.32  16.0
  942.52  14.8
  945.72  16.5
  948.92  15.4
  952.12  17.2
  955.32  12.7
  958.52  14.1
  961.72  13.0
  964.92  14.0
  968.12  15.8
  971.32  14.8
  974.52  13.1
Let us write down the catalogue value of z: 0.29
